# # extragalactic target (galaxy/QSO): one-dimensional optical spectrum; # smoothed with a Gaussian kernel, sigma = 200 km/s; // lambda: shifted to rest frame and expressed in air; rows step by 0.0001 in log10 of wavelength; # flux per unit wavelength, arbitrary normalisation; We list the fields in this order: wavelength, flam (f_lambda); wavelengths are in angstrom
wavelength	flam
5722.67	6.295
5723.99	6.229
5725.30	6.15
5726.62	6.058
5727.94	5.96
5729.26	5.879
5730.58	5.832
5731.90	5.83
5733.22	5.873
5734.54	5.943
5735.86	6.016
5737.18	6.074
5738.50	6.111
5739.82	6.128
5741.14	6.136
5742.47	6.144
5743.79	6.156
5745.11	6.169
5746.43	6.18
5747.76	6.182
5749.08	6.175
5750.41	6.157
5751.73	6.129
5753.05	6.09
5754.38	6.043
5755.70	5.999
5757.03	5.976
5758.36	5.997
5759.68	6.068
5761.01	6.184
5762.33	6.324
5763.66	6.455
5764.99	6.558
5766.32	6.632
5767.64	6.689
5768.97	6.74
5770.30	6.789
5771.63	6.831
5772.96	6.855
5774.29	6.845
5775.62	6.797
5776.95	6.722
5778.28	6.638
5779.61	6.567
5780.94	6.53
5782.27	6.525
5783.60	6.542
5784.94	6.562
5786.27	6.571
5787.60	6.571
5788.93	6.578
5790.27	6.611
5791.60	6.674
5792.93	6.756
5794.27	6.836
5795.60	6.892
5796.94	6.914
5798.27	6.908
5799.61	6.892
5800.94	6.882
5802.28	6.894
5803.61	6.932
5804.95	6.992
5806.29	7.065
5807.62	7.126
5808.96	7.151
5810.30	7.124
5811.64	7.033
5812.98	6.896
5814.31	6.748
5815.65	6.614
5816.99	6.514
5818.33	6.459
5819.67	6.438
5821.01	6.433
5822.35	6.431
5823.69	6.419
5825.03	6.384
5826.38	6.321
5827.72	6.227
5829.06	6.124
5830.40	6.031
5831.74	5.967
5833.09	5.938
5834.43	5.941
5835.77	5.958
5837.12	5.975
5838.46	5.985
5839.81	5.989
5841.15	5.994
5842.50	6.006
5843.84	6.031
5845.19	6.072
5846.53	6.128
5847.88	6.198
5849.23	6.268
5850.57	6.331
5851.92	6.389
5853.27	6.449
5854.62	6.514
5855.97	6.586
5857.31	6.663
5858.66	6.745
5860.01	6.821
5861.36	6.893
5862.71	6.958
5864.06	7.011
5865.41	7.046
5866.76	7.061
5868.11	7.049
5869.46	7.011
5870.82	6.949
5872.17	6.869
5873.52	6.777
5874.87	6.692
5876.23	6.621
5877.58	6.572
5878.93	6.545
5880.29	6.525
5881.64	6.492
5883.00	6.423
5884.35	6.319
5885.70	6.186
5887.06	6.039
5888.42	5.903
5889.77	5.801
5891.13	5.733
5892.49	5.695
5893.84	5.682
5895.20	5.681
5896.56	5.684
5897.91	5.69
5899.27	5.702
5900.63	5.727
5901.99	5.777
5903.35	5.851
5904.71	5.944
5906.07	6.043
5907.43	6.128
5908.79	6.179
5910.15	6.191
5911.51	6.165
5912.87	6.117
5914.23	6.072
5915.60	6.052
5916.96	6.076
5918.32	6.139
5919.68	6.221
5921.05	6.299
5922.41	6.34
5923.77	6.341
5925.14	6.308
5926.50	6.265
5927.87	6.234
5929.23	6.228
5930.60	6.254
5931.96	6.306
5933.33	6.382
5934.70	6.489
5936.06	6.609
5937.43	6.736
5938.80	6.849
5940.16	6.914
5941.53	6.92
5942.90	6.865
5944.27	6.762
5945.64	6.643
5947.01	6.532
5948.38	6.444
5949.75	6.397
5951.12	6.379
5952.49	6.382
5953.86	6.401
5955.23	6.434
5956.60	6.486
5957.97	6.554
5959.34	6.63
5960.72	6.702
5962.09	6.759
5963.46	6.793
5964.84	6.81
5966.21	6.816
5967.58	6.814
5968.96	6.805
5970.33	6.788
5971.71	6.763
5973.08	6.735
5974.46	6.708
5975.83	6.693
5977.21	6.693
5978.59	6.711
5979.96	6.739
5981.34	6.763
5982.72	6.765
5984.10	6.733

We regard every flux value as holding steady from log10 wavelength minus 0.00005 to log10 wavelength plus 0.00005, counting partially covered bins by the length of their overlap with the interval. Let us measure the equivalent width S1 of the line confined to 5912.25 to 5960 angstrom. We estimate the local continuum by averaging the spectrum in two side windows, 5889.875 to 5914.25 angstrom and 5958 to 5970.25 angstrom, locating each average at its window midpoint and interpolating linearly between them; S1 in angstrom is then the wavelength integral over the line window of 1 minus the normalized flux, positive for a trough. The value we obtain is -0.5 angstrom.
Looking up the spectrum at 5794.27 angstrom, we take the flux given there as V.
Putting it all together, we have 6.836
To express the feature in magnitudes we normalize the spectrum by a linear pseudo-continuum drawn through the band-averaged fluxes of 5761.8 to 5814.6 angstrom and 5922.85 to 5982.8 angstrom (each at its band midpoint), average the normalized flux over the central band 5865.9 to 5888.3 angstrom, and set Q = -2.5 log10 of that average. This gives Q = 0.01 mag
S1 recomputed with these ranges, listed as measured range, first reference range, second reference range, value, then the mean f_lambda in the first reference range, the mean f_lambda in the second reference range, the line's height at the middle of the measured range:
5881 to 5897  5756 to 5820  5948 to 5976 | 1.6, 6.68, 6.64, 6.66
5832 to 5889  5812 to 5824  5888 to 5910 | -2.5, 6.57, 5.84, 6.18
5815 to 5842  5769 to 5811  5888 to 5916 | 1.2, 6.79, 5.89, 6.48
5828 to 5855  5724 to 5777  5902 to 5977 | 1.0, 6.24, 6.45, 6.34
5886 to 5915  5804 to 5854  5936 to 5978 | 2.9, 6.38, 6.67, 6.54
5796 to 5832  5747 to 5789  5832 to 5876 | -1.2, 6.45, 6.47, 6.46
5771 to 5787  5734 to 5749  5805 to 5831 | -0.8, 6.12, 6.62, 6.36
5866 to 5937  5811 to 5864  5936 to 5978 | 3.1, 6.36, 6.67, 6.53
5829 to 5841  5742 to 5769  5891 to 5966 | 0.5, 6.23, 6.3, 6.26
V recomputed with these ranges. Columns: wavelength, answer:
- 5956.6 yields 6.486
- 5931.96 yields 6.306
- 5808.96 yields 7.151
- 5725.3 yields 6.15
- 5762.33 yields 6.324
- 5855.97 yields 6.586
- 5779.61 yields 6.567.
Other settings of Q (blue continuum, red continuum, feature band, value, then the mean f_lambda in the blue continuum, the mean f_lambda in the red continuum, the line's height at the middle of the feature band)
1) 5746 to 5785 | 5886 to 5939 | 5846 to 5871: -0.079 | 6.42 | 6.09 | 6.22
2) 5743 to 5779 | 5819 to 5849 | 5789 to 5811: -0.108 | 6.38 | 6.14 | 6.25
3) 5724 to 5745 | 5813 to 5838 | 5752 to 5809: -0.078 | 6.03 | 6.29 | 6.16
